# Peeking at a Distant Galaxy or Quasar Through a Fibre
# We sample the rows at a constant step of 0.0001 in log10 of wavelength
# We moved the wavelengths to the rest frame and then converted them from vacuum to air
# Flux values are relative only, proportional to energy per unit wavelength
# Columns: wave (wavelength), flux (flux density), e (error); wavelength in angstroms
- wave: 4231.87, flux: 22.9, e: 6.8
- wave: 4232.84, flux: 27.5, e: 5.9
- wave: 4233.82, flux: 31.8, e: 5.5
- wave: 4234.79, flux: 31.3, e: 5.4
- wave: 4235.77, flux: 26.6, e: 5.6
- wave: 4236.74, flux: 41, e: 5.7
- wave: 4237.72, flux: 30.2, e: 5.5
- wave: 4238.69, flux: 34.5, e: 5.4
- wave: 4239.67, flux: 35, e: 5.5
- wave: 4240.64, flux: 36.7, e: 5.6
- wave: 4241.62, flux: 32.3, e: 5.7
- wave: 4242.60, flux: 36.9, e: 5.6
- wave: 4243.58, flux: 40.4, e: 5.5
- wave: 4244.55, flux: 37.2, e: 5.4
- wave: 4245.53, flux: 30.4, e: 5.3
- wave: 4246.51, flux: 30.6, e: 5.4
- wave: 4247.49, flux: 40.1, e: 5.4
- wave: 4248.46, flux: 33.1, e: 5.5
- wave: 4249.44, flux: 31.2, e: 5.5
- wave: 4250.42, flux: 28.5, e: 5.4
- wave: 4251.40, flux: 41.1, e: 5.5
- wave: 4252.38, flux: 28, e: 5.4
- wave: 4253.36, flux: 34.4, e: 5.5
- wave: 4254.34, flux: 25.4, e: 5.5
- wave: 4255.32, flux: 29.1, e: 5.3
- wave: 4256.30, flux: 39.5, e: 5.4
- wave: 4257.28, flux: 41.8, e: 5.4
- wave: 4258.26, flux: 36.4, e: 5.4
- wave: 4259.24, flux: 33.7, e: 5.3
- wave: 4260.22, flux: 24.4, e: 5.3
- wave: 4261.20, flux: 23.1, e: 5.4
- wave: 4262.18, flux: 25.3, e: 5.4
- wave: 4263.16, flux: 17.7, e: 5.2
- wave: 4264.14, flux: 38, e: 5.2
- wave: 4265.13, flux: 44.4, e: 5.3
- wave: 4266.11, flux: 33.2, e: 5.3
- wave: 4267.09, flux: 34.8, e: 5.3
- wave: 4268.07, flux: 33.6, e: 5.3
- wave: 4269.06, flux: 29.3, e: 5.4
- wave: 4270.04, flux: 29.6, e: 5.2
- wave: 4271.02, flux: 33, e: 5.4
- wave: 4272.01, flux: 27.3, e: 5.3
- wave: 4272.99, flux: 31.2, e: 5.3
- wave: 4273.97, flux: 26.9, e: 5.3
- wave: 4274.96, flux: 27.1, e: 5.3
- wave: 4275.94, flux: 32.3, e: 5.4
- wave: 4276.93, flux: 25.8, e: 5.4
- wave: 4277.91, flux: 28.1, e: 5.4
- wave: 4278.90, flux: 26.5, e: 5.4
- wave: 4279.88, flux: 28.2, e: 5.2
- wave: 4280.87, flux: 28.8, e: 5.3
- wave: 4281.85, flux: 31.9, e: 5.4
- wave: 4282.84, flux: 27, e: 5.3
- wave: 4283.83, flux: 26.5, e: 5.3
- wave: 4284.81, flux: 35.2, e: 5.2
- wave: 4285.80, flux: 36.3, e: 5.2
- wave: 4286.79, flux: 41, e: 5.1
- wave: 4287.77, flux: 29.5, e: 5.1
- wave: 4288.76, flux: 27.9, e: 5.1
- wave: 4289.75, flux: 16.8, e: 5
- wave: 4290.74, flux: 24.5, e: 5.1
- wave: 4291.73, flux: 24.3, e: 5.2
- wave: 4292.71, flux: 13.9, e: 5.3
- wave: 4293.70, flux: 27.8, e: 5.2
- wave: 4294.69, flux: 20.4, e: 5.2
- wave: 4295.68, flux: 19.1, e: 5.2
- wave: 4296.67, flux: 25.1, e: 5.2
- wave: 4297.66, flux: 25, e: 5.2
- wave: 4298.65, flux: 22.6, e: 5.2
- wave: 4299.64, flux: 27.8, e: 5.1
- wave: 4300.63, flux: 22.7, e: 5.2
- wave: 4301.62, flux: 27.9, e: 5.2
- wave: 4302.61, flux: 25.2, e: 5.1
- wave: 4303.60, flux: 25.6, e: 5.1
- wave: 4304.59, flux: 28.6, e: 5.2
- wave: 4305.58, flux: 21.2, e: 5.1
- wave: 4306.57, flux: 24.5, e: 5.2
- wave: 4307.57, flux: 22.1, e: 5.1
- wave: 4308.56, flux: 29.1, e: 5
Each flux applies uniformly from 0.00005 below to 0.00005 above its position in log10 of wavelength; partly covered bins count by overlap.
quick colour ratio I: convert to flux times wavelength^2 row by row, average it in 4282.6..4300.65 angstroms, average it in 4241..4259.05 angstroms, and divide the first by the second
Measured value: 0.78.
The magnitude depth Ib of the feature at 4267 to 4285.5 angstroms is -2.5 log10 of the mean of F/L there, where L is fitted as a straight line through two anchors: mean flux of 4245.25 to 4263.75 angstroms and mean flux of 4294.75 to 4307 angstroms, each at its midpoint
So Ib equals -0.06 mag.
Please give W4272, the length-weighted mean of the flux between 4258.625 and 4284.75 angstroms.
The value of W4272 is 29.7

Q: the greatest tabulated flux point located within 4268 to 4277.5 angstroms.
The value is 33.6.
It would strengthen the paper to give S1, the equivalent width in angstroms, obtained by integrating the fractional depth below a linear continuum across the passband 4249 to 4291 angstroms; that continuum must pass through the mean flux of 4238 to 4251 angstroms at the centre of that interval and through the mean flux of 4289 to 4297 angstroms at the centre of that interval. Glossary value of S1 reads -4.9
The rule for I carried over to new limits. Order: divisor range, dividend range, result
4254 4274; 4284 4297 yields 0.85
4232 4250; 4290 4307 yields 0.73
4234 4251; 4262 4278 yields 0.91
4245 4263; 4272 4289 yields 0.96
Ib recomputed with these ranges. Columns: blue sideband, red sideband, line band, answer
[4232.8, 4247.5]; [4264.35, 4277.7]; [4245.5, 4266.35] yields 0.01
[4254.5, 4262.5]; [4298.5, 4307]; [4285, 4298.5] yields 0.05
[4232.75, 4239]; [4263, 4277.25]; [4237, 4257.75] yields -0.08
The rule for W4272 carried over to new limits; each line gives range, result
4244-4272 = 32.3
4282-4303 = 26.1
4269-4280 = 28.8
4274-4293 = 28.1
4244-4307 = 29.2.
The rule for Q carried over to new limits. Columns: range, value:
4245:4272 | 44.4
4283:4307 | 41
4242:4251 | 40.4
